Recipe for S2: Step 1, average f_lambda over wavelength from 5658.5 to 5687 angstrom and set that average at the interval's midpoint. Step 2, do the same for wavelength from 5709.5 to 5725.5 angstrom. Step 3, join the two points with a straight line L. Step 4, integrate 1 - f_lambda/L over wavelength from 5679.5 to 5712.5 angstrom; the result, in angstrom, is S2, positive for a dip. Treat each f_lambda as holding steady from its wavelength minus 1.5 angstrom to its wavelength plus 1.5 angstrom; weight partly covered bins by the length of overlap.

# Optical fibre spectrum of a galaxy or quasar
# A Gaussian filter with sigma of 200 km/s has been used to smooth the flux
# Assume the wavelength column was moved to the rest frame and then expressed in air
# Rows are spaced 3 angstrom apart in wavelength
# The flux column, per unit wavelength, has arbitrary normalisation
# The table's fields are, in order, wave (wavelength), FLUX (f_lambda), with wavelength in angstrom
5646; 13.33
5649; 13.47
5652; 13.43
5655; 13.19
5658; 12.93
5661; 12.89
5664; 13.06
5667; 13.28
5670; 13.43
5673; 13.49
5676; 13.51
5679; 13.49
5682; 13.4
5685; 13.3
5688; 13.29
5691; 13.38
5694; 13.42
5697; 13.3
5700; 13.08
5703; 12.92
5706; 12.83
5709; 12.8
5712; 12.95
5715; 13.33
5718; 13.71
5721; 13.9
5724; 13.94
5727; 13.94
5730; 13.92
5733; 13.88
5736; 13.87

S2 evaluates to 0.6 angstrom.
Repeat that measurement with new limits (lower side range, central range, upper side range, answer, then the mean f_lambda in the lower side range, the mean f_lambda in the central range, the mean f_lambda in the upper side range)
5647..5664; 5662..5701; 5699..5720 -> -0.6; 13.2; 13.3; 13.1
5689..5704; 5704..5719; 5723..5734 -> 0.5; 13.2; 13.1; 13.9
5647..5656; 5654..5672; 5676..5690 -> 0.3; 13.4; 13.1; 13.4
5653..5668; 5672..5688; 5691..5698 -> -0.2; 13.1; 13.4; 13.4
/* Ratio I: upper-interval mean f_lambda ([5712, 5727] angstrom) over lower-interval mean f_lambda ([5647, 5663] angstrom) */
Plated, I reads 1.0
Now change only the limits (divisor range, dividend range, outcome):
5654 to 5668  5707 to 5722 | 1.02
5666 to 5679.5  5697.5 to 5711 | 0.96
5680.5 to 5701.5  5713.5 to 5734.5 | 1.04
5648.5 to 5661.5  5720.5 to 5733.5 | 1.06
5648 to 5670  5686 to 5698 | 1.01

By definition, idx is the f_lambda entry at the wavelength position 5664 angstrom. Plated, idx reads 13.06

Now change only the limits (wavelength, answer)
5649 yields 13.47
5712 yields 12.95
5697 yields 13.3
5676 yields 13.51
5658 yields 12.93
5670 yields 13.43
